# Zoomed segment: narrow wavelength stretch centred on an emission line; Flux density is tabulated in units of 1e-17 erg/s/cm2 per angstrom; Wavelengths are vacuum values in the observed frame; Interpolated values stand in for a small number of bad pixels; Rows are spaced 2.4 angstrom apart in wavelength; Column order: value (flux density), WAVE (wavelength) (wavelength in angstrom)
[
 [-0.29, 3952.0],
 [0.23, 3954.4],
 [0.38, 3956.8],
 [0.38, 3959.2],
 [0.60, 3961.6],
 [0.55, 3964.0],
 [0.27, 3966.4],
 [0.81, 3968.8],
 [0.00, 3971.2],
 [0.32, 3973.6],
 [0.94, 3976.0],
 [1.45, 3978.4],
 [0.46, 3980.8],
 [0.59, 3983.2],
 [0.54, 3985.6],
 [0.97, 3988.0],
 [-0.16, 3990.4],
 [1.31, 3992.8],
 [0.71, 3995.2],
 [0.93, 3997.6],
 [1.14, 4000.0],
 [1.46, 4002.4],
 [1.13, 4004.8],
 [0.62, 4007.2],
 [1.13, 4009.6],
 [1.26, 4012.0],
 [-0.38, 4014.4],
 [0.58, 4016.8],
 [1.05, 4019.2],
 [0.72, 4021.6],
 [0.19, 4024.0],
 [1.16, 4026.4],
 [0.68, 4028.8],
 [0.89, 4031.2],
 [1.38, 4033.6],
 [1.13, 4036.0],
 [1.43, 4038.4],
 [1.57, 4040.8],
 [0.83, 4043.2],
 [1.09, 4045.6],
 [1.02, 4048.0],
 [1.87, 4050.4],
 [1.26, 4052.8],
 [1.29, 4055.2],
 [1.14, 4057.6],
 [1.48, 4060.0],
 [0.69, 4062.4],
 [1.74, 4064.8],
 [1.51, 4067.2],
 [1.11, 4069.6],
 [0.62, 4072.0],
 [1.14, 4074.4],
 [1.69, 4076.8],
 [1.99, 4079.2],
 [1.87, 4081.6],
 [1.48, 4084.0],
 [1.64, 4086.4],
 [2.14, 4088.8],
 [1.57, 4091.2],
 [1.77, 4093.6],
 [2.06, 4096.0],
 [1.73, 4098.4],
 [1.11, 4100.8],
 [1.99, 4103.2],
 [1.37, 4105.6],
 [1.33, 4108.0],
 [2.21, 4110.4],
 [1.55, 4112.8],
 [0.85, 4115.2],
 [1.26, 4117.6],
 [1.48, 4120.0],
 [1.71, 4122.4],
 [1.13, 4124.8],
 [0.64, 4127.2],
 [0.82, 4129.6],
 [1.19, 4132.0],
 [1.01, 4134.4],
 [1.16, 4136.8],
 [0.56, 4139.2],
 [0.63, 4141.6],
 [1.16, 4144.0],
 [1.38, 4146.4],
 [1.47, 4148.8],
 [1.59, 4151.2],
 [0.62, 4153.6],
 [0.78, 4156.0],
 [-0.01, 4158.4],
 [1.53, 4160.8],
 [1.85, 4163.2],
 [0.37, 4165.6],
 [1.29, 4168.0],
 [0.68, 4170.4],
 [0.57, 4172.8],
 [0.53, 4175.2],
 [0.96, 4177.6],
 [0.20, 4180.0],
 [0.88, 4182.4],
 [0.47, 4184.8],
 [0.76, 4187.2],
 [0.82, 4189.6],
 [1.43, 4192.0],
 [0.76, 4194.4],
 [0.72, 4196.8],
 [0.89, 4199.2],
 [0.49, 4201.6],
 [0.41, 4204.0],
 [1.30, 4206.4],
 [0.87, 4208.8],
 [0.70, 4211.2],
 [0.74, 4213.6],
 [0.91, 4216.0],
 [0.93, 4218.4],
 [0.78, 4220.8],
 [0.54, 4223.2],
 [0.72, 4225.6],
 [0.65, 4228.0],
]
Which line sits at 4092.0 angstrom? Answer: C IV 1549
